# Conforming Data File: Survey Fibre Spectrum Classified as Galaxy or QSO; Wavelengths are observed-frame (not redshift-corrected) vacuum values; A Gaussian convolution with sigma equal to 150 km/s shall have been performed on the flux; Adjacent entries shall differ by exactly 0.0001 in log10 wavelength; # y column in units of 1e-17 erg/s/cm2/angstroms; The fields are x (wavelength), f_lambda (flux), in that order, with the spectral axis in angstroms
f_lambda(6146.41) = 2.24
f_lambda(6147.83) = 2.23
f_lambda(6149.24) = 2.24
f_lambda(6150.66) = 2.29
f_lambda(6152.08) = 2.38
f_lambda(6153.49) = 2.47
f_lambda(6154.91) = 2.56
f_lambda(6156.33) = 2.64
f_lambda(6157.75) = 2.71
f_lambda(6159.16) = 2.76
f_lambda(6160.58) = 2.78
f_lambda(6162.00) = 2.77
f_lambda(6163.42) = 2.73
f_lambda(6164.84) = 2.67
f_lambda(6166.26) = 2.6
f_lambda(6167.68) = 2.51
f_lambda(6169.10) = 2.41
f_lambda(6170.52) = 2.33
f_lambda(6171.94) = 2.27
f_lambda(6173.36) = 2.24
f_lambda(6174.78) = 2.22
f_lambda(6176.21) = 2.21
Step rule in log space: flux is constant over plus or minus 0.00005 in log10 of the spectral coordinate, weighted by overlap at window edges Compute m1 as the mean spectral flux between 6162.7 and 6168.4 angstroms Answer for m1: 2.63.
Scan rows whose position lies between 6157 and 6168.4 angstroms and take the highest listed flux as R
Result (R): 2.78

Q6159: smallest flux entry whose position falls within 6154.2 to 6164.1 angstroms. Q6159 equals 2.56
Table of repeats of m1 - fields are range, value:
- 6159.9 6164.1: 2.76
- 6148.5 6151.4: 2.26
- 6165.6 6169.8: 2.51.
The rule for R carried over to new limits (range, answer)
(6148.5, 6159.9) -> 2.76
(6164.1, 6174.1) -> 2.67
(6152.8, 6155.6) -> 2.56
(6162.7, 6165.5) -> 2.73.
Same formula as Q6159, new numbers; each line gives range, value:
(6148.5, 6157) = 2.24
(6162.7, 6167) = 2.6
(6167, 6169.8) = 2.41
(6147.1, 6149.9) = 2.23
